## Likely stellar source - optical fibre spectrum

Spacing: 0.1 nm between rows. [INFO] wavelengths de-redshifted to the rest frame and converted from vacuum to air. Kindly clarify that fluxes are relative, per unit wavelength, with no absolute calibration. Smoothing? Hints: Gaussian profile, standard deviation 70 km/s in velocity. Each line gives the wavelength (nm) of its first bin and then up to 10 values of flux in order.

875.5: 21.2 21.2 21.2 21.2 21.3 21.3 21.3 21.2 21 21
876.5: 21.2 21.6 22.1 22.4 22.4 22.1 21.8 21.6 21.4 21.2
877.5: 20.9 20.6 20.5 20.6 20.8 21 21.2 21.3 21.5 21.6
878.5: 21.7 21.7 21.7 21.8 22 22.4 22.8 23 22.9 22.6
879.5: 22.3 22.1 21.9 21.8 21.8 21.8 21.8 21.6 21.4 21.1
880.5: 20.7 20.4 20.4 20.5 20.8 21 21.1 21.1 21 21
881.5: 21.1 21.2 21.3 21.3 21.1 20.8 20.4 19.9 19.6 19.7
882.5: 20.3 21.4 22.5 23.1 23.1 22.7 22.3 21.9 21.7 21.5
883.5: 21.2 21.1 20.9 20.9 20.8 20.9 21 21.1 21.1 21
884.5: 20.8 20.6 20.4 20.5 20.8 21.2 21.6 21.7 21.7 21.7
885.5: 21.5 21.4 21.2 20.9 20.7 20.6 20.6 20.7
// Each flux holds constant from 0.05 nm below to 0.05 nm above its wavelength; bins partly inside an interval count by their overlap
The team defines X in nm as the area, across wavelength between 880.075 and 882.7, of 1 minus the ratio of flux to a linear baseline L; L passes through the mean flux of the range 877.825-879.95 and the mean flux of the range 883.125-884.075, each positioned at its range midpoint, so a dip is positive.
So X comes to 0.082 nm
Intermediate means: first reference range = 21.9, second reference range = 21.2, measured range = 20.9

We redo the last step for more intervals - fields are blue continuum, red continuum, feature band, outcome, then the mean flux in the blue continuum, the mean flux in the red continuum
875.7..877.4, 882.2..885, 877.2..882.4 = 0.02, 21.5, 21.2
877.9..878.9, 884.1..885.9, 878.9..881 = -0.03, 21.5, 21.1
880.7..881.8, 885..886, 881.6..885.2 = 0.00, 21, 21.3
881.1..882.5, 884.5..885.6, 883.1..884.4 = -0.01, 20.7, 21.2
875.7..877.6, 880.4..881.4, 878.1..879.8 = -0.08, 21.5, 20.8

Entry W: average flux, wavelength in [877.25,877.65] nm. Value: 21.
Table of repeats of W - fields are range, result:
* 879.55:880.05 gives 21.9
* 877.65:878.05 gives 20.7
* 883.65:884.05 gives 20.9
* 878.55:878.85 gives 21.7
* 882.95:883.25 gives 22.3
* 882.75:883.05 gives 23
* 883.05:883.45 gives 21.9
